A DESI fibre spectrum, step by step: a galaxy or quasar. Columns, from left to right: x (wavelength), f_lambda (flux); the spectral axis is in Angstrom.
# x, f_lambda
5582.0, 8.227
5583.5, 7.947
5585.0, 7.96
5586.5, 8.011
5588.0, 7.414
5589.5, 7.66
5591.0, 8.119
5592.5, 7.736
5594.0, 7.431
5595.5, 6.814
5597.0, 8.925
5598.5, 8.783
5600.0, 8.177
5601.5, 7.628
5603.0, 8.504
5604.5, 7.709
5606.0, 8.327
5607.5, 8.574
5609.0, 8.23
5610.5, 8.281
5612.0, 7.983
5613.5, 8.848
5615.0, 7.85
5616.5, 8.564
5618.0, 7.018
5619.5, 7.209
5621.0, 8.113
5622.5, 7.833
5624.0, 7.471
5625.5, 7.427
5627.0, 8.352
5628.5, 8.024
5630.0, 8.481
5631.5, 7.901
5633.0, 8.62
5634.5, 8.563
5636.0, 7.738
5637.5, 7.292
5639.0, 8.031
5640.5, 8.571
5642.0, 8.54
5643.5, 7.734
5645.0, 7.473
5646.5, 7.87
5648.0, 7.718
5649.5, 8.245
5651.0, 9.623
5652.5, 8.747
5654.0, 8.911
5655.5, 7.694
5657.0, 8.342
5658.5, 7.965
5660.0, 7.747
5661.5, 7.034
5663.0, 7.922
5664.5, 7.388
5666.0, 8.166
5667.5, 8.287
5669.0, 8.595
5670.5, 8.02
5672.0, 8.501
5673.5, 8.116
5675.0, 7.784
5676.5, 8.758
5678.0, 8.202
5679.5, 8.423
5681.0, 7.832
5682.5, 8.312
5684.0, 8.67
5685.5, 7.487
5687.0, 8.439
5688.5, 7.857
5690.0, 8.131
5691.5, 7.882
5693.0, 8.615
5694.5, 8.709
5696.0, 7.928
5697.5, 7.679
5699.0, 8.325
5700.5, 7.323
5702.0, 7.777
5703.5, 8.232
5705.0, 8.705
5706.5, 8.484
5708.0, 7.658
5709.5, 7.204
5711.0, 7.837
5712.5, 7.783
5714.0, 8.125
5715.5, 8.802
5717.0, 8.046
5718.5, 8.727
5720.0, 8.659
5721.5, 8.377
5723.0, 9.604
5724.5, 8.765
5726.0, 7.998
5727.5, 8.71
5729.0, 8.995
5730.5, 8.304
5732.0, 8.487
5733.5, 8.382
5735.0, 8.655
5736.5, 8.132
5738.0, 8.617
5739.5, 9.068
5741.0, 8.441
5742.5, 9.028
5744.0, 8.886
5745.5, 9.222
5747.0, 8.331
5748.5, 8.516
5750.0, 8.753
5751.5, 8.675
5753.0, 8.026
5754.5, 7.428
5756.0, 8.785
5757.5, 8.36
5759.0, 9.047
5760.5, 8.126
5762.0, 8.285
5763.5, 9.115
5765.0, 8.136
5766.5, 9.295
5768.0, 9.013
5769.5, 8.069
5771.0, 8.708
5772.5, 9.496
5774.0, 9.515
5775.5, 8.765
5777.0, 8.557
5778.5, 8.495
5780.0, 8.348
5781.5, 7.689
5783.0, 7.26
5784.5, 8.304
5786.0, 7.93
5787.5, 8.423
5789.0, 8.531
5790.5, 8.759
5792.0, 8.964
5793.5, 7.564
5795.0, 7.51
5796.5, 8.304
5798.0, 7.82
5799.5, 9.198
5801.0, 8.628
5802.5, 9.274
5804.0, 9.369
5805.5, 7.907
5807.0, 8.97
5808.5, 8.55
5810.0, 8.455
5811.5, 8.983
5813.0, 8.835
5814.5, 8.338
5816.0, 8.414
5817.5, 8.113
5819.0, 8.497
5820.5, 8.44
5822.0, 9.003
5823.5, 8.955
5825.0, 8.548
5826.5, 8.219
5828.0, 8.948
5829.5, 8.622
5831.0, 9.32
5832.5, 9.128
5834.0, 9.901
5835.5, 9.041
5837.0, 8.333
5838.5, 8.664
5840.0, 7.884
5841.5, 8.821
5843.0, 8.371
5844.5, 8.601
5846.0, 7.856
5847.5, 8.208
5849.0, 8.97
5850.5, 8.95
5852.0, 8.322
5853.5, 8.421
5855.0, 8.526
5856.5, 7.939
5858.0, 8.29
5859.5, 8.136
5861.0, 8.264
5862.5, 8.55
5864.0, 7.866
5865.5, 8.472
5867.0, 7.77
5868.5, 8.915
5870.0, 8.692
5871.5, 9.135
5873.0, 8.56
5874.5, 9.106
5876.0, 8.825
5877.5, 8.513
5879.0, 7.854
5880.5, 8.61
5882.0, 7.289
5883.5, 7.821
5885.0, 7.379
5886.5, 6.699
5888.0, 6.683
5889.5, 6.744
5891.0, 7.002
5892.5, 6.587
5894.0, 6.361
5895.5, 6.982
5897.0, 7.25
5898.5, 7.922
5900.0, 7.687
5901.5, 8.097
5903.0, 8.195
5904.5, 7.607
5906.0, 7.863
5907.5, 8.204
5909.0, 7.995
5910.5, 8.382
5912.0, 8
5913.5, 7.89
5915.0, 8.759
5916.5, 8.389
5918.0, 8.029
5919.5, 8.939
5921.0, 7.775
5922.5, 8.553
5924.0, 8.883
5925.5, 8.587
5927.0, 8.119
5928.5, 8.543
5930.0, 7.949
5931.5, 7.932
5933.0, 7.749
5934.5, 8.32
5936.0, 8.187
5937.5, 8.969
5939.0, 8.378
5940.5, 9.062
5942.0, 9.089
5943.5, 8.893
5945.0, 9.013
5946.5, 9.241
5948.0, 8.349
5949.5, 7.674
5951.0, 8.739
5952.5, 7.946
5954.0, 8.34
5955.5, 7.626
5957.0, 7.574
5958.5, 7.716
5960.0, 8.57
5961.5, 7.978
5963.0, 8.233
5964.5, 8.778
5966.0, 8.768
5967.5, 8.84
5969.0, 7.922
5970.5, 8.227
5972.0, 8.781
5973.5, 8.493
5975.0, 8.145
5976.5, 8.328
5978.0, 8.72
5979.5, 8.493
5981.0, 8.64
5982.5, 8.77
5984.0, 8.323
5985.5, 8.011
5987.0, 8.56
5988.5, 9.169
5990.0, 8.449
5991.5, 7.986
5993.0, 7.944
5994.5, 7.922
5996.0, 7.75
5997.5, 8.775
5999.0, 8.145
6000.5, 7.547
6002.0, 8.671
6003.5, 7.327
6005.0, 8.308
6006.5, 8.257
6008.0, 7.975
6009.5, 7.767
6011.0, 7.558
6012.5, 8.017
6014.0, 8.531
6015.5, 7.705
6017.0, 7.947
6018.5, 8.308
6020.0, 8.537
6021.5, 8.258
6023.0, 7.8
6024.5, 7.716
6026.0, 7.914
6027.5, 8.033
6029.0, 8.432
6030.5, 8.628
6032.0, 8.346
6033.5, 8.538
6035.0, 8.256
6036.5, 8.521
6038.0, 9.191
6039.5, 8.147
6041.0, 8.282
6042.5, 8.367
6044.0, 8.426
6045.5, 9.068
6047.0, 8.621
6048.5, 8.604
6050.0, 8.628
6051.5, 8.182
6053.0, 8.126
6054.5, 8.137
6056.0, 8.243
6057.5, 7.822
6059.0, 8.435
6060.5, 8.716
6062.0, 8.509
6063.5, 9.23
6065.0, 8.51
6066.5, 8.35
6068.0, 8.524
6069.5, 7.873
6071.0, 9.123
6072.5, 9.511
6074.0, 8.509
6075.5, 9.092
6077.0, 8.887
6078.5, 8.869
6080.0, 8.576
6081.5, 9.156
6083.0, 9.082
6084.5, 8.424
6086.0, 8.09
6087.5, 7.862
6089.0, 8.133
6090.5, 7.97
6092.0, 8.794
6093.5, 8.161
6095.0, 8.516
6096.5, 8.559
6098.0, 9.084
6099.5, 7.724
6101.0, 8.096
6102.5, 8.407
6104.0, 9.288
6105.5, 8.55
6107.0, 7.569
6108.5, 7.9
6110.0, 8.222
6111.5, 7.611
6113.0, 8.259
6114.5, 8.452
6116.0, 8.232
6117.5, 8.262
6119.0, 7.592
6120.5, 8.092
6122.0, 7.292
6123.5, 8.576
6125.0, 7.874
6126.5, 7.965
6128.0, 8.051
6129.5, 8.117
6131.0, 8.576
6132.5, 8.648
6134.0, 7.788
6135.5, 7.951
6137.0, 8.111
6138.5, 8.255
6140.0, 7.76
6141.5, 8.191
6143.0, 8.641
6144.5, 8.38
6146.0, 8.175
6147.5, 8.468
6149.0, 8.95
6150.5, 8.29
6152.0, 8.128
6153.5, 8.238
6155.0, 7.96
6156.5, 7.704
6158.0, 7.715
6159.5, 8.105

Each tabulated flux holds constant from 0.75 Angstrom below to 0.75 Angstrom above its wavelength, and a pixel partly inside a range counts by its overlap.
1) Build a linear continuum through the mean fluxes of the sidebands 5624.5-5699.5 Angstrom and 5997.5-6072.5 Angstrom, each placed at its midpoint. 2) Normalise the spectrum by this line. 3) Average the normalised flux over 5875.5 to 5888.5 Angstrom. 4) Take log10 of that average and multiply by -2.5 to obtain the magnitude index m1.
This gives 0.067 mag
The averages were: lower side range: 8.13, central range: 7.74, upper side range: 8.31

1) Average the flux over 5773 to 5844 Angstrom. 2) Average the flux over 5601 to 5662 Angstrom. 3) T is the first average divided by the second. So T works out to 1.1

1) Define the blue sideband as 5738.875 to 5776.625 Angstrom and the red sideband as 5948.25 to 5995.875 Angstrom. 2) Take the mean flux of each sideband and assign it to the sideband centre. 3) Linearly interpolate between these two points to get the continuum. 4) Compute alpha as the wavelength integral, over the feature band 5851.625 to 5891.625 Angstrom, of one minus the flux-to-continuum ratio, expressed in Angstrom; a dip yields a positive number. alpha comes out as 1.9 Angstrom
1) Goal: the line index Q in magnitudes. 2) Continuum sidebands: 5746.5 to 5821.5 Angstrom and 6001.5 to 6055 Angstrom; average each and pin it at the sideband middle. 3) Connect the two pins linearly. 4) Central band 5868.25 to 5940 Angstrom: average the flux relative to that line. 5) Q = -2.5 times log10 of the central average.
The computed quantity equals 0.05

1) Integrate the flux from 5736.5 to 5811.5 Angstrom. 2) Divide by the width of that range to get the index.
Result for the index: 8.54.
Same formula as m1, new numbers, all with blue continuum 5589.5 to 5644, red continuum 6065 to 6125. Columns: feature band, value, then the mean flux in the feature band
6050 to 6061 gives 0.01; 8.25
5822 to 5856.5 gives -0.06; 8.66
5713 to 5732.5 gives -0.06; 8.58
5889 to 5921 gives 0.07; 7.76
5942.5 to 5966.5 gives -0.01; 8.34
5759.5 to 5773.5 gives -0.07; 8.71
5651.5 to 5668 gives 0.00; 8.04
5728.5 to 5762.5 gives -0.05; 8.54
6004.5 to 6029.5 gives 0.04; 8.06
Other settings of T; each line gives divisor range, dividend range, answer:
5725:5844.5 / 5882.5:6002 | 0.95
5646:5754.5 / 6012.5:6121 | 1.01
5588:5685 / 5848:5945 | 1.01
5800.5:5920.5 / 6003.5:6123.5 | 1.01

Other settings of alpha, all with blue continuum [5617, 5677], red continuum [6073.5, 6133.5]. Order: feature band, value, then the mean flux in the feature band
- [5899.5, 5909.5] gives 0.3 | 7.96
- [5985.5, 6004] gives 0.1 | 8.19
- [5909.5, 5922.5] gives -0.1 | 8.28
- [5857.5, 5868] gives 0.0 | 8.21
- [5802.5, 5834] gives -2.2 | 8.72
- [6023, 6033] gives 0.1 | 8.16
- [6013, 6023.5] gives 0.1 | 8.16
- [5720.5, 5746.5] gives -1.9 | 8.68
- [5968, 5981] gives -0.3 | 8.41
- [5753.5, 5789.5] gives -1.6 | 8.48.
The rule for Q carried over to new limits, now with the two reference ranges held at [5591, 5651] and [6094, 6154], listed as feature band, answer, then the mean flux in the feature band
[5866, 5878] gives -0.07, 8.69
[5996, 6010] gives 0.01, 8.07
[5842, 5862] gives -0.03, 8.38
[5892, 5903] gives 0.11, 7.35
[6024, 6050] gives -0.03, 8.43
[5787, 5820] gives -0.05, 8.52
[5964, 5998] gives -0.03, 8.42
